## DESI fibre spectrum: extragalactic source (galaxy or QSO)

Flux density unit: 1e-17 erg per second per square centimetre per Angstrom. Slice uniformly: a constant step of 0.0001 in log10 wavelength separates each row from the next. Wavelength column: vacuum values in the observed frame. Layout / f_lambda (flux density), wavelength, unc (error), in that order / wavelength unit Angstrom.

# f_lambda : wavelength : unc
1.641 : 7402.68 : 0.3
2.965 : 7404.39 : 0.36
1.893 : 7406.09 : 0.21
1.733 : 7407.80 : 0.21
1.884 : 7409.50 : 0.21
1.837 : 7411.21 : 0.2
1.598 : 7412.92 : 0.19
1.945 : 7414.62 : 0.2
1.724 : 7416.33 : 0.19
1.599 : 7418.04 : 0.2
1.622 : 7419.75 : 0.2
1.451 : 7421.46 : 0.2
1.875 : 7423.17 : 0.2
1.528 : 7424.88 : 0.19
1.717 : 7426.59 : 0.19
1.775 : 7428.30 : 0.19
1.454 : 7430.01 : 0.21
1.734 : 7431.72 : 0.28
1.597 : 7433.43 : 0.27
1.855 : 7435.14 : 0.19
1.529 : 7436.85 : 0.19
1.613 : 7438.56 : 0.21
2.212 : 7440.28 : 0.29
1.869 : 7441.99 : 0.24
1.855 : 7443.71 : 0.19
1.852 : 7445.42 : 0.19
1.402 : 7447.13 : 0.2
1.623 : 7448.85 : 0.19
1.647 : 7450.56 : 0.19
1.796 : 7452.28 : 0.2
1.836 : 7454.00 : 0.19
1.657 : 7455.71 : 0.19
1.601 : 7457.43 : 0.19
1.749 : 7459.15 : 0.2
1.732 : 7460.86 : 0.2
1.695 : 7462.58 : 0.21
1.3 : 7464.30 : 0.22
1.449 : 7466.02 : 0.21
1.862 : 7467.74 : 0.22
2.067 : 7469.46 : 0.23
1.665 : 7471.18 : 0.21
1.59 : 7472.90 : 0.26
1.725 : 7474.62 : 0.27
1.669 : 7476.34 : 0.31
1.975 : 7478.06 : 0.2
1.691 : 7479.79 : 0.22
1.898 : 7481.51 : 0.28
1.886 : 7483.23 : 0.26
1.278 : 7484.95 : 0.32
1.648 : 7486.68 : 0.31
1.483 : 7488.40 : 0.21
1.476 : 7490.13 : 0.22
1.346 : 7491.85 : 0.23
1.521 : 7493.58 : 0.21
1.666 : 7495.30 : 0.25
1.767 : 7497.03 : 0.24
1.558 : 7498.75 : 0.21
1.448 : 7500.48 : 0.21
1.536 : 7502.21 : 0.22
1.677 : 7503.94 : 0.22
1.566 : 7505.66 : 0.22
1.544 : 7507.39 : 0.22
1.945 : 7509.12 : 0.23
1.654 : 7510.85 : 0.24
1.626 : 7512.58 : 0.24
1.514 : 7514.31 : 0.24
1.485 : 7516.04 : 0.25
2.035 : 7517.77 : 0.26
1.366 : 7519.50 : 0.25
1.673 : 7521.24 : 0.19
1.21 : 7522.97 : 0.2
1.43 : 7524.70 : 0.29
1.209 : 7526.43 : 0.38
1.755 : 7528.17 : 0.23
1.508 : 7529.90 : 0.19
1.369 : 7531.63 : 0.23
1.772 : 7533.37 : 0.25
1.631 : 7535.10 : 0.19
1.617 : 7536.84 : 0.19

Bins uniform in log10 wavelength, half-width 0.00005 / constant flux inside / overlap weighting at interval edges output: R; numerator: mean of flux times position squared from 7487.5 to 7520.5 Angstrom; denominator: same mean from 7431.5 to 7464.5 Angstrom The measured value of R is 0.9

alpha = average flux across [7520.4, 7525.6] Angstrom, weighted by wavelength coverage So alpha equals 1.44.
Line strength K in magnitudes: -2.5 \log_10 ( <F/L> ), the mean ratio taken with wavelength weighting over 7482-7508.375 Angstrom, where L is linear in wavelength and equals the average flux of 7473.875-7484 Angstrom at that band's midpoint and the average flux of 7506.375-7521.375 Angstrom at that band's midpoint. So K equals 0.11 mag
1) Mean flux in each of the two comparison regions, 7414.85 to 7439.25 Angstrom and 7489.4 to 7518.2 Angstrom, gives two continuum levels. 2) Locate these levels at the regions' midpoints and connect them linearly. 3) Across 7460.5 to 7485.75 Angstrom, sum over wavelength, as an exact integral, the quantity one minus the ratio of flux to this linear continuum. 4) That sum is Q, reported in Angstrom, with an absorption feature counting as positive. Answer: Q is -1.16 Angstrom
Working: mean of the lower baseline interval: 1.66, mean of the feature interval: 1.7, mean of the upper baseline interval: 1.6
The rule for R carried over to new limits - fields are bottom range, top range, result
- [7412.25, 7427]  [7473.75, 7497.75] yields 1.00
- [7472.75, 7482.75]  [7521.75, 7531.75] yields 0.81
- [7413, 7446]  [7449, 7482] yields 1.00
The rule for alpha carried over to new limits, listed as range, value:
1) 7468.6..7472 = 1.87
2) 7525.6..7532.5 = 1.46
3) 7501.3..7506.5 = 1.59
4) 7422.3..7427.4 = 1.71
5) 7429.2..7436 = 1.66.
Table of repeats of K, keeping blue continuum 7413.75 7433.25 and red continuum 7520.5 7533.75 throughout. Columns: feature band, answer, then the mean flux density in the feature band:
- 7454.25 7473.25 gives -0.05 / 1.68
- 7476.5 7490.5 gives -0.08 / 1.67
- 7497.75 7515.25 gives -0.06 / 1.61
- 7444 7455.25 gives -0.05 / 1.7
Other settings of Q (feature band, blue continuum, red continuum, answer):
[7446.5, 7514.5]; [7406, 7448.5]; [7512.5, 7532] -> -1.7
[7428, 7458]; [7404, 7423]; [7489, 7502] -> 0.0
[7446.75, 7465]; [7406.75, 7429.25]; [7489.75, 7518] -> 0.2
